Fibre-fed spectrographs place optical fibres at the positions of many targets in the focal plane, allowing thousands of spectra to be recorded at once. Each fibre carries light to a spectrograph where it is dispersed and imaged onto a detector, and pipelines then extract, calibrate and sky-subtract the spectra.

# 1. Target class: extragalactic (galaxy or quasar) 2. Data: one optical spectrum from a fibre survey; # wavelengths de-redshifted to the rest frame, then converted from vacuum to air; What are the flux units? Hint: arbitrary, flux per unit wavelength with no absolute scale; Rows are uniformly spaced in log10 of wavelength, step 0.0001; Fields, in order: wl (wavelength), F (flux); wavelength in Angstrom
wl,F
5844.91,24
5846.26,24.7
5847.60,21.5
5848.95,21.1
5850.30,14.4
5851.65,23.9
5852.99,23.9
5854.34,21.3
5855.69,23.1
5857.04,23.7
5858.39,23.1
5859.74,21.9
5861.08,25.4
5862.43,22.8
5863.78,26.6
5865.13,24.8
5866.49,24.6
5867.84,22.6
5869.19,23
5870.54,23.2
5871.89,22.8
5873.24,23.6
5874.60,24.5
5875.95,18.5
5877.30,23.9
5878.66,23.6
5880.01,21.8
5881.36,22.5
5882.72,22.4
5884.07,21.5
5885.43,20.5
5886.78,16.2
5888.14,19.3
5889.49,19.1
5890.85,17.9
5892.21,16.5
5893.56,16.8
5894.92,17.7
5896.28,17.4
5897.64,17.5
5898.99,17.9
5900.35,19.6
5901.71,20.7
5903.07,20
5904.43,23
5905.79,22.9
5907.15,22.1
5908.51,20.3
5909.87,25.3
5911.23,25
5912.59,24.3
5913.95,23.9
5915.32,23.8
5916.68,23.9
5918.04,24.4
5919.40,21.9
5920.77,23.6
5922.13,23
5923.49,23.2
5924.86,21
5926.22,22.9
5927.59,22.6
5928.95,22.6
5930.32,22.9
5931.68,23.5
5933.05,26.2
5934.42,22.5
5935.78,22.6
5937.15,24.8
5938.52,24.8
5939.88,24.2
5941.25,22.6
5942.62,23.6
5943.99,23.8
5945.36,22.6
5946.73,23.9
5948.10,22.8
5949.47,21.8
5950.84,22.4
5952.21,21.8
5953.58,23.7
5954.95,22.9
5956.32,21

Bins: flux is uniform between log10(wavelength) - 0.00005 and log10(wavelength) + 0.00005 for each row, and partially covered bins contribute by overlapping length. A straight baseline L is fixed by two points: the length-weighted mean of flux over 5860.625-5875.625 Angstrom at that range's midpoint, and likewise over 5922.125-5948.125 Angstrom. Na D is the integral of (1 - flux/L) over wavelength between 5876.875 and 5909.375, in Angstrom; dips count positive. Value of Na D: 4.9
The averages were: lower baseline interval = 23.8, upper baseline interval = 23.3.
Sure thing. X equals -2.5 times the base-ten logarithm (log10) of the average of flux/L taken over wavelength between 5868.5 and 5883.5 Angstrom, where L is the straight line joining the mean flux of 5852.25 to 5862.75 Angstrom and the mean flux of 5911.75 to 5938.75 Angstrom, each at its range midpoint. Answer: 0.03 mag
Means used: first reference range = 23.2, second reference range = 23.4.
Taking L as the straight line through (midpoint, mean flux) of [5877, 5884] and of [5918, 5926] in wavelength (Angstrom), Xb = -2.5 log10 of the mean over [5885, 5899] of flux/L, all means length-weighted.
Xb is 0.26 mag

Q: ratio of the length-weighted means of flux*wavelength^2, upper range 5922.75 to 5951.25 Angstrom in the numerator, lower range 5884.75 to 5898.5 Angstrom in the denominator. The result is 1.32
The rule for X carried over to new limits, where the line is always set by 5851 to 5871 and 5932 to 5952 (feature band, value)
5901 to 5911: 0.06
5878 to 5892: 0.16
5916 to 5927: 0.02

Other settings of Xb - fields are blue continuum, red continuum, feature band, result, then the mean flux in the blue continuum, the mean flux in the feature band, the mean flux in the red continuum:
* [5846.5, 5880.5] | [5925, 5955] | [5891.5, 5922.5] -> 0.08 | 22.8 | 21.4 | 23.2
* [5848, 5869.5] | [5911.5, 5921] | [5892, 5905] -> 0.24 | 22.9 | 18.8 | 23.7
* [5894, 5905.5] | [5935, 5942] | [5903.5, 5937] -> -0.08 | 19.3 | 23.2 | 23.8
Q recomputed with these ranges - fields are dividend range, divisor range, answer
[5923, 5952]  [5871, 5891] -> 1.11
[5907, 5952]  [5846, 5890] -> 1.07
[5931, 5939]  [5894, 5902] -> 1.33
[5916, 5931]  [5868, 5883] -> 1.03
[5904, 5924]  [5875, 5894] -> 1.17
